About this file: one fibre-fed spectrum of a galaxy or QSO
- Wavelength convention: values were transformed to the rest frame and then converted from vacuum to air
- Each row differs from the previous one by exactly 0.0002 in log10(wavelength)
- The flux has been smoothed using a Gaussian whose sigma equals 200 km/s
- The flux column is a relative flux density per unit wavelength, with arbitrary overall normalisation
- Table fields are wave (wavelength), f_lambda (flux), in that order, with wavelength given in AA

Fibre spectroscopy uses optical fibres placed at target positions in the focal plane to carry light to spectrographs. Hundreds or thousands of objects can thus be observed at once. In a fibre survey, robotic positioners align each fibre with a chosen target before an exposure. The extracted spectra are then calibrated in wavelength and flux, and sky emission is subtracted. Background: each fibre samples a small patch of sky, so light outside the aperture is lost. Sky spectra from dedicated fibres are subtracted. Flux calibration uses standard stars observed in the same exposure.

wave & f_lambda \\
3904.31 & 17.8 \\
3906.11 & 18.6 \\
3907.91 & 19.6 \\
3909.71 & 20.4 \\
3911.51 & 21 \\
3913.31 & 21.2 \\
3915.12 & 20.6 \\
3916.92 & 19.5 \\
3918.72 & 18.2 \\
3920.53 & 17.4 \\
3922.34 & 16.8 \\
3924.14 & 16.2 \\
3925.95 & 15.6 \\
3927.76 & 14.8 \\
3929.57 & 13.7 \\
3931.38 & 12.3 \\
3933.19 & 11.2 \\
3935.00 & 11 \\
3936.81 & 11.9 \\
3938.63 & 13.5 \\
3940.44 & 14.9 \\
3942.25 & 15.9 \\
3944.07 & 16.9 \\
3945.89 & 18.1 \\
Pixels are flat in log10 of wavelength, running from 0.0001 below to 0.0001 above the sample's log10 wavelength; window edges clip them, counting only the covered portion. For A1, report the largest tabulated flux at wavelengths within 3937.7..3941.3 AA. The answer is 14.9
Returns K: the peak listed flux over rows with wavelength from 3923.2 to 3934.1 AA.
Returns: 16.2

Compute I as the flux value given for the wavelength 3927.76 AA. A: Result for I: 14.8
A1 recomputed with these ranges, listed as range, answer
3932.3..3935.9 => 11.2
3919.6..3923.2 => 17.4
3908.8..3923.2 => 21.2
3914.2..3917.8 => 20.6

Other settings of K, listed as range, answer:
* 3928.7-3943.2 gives 15.9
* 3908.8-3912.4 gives 21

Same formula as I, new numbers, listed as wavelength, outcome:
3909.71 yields 20.4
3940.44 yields 14.9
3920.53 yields 17.4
